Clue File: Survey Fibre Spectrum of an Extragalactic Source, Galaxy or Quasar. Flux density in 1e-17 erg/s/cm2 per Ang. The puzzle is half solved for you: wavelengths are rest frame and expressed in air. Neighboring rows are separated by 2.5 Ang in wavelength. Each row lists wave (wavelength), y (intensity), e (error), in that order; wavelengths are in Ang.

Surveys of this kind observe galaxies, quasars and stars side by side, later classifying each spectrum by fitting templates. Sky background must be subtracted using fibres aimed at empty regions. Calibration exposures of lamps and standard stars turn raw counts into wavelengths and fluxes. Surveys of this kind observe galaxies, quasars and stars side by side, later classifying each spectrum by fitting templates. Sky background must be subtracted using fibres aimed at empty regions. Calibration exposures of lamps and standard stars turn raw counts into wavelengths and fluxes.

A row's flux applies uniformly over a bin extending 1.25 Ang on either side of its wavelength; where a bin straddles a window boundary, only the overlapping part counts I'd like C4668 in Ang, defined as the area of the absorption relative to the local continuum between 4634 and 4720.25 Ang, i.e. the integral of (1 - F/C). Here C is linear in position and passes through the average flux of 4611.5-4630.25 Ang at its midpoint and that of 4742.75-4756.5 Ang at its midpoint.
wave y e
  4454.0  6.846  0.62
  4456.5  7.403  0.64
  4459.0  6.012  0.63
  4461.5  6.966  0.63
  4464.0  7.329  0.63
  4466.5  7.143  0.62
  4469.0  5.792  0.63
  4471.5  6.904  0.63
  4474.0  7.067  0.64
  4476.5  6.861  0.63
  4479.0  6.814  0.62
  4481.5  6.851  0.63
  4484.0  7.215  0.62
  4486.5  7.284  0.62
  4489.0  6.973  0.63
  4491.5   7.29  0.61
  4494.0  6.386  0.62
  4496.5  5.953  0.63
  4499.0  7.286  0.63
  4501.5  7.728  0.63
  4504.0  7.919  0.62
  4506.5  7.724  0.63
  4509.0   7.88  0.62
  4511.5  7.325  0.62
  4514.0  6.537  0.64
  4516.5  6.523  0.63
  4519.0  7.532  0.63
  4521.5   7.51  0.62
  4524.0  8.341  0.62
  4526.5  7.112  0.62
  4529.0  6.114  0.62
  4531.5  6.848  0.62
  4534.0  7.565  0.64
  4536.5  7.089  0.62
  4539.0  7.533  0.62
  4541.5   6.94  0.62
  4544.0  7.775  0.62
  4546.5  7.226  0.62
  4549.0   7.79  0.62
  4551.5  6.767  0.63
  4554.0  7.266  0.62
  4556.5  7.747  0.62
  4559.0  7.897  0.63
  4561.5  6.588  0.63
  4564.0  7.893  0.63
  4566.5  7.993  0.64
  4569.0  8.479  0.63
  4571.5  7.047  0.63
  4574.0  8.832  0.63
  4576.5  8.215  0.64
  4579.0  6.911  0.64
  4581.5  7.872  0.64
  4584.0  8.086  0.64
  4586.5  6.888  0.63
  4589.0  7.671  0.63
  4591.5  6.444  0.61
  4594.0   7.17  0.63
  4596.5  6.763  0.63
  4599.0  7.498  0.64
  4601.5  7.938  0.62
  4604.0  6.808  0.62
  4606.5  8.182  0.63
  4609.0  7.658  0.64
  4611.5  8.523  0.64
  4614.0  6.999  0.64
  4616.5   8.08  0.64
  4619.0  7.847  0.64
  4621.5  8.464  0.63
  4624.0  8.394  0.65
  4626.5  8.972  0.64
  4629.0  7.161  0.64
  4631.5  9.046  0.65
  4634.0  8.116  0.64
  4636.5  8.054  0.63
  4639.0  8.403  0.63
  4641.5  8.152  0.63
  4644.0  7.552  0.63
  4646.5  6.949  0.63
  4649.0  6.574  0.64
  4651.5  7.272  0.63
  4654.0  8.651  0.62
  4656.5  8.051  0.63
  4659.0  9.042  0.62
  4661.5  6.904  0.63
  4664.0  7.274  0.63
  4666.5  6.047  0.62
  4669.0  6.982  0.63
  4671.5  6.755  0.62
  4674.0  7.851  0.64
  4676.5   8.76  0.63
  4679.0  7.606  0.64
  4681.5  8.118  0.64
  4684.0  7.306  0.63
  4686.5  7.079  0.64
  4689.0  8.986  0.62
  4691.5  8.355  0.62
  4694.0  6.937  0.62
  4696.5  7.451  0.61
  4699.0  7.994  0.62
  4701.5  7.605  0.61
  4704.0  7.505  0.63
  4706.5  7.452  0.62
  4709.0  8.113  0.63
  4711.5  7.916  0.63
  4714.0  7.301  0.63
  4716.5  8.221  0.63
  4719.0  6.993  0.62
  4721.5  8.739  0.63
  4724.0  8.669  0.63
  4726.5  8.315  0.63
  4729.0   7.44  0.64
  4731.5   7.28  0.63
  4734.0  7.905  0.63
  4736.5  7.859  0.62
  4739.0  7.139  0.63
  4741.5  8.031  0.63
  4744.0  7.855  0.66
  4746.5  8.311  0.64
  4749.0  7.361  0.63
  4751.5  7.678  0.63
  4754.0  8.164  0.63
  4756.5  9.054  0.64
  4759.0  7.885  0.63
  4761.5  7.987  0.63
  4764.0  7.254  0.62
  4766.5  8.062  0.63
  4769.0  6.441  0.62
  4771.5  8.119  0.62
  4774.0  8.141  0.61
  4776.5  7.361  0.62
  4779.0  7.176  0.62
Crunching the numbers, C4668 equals 3.72 Ang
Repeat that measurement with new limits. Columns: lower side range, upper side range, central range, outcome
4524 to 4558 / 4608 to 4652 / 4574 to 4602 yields 0.5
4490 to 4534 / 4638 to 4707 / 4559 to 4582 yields -1.3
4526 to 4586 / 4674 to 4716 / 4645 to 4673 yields 1.4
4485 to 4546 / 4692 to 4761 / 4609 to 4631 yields -1.6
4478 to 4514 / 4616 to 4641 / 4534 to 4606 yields 2.7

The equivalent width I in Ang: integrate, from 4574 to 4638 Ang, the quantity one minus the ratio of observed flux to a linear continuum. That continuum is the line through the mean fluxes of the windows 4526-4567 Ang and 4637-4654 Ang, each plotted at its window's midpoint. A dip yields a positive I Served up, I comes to -2.6 Ang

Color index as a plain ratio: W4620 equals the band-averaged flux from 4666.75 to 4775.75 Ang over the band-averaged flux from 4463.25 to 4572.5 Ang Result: 1.1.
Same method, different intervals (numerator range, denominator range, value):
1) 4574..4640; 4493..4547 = 1.08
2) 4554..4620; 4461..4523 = 1.08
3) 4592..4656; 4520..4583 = 1.04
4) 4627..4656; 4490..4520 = 1.09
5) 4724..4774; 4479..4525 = 1.08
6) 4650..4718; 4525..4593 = 1.03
